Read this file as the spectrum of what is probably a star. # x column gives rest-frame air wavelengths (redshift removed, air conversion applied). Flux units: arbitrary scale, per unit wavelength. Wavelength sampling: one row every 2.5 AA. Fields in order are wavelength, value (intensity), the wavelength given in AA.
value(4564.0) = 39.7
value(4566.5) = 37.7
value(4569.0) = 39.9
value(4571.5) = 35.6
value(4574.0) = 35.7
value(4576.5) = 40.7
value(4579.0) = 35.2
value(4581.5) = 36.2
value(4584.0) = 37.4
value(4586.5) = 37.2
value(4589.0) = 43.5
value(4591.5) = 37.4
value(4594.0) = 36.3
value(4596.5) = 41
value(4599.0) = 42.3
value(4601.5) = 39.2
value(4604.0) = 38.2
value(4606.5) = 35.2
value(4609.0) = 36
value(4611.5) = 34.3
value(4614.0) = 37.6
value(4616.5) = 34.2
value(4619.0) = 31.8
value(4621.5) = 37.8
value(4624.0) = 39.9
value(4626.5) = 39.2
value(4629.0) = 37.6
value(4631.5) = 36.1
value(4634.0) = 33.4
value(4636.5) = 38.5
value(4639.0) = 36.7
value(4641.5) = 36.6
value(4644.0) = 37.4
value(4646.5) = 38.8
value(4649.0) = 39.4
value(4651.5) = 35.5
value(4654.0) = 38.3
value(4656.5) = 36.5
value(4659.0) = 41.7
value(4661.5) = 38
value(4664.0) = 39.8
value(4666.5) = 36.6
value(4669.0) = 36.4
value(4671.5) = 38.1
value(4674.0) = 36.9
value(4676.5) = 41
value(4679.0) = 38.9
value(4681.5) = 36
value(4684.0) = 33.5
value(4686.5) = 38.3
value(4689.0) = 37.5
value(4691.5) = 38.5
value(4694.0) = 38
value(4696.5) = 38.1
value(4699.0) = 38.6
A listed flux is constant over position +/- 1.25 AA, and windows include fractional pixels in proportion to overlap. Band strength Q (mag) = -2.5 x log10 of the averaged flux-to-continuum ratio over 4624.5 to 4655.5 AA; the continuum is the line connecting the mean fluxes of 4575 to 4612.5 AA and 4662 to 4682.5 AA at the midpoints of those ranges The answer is 0.02 mag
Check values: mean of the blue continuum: 38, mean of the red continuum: 38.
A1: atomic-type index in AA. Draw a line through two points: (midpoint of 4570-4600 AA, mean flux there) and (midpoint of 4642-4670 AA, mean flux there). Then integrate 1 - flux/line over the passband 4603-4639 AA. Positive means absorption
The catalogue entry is 1.6 AA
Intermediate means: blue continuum 38.2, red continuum 38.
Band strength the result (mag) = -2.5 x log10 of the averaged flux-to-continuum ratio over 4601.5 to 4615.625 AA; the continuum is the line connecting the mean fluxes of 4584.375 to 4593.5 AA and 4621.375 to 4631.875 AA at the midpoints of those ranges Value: 0.06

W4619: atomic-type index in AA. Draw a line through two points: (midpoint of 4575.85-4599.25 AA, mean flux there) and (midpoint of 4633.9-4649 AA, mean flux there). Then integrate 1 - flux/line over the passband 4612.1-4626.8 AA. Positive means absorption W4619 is 0.5 AA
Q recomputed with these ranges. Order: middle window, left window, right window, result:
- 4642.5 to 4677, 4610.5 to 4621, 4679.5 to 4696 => -0.06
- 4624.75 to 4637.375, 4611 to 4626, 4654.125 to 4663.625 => 0.00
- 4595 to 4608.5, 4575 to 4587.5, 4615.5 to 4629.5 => -0.05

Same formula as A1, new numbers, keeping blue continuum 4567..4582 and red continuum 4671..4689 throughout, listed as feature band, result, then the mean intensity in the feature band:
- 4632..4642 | 0.31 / 36.3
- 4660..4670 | -0.10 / 37.8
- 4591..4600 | -0.48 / 39.3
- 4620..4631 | -0.27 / 38.3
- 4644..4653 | -0.10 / 37.8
